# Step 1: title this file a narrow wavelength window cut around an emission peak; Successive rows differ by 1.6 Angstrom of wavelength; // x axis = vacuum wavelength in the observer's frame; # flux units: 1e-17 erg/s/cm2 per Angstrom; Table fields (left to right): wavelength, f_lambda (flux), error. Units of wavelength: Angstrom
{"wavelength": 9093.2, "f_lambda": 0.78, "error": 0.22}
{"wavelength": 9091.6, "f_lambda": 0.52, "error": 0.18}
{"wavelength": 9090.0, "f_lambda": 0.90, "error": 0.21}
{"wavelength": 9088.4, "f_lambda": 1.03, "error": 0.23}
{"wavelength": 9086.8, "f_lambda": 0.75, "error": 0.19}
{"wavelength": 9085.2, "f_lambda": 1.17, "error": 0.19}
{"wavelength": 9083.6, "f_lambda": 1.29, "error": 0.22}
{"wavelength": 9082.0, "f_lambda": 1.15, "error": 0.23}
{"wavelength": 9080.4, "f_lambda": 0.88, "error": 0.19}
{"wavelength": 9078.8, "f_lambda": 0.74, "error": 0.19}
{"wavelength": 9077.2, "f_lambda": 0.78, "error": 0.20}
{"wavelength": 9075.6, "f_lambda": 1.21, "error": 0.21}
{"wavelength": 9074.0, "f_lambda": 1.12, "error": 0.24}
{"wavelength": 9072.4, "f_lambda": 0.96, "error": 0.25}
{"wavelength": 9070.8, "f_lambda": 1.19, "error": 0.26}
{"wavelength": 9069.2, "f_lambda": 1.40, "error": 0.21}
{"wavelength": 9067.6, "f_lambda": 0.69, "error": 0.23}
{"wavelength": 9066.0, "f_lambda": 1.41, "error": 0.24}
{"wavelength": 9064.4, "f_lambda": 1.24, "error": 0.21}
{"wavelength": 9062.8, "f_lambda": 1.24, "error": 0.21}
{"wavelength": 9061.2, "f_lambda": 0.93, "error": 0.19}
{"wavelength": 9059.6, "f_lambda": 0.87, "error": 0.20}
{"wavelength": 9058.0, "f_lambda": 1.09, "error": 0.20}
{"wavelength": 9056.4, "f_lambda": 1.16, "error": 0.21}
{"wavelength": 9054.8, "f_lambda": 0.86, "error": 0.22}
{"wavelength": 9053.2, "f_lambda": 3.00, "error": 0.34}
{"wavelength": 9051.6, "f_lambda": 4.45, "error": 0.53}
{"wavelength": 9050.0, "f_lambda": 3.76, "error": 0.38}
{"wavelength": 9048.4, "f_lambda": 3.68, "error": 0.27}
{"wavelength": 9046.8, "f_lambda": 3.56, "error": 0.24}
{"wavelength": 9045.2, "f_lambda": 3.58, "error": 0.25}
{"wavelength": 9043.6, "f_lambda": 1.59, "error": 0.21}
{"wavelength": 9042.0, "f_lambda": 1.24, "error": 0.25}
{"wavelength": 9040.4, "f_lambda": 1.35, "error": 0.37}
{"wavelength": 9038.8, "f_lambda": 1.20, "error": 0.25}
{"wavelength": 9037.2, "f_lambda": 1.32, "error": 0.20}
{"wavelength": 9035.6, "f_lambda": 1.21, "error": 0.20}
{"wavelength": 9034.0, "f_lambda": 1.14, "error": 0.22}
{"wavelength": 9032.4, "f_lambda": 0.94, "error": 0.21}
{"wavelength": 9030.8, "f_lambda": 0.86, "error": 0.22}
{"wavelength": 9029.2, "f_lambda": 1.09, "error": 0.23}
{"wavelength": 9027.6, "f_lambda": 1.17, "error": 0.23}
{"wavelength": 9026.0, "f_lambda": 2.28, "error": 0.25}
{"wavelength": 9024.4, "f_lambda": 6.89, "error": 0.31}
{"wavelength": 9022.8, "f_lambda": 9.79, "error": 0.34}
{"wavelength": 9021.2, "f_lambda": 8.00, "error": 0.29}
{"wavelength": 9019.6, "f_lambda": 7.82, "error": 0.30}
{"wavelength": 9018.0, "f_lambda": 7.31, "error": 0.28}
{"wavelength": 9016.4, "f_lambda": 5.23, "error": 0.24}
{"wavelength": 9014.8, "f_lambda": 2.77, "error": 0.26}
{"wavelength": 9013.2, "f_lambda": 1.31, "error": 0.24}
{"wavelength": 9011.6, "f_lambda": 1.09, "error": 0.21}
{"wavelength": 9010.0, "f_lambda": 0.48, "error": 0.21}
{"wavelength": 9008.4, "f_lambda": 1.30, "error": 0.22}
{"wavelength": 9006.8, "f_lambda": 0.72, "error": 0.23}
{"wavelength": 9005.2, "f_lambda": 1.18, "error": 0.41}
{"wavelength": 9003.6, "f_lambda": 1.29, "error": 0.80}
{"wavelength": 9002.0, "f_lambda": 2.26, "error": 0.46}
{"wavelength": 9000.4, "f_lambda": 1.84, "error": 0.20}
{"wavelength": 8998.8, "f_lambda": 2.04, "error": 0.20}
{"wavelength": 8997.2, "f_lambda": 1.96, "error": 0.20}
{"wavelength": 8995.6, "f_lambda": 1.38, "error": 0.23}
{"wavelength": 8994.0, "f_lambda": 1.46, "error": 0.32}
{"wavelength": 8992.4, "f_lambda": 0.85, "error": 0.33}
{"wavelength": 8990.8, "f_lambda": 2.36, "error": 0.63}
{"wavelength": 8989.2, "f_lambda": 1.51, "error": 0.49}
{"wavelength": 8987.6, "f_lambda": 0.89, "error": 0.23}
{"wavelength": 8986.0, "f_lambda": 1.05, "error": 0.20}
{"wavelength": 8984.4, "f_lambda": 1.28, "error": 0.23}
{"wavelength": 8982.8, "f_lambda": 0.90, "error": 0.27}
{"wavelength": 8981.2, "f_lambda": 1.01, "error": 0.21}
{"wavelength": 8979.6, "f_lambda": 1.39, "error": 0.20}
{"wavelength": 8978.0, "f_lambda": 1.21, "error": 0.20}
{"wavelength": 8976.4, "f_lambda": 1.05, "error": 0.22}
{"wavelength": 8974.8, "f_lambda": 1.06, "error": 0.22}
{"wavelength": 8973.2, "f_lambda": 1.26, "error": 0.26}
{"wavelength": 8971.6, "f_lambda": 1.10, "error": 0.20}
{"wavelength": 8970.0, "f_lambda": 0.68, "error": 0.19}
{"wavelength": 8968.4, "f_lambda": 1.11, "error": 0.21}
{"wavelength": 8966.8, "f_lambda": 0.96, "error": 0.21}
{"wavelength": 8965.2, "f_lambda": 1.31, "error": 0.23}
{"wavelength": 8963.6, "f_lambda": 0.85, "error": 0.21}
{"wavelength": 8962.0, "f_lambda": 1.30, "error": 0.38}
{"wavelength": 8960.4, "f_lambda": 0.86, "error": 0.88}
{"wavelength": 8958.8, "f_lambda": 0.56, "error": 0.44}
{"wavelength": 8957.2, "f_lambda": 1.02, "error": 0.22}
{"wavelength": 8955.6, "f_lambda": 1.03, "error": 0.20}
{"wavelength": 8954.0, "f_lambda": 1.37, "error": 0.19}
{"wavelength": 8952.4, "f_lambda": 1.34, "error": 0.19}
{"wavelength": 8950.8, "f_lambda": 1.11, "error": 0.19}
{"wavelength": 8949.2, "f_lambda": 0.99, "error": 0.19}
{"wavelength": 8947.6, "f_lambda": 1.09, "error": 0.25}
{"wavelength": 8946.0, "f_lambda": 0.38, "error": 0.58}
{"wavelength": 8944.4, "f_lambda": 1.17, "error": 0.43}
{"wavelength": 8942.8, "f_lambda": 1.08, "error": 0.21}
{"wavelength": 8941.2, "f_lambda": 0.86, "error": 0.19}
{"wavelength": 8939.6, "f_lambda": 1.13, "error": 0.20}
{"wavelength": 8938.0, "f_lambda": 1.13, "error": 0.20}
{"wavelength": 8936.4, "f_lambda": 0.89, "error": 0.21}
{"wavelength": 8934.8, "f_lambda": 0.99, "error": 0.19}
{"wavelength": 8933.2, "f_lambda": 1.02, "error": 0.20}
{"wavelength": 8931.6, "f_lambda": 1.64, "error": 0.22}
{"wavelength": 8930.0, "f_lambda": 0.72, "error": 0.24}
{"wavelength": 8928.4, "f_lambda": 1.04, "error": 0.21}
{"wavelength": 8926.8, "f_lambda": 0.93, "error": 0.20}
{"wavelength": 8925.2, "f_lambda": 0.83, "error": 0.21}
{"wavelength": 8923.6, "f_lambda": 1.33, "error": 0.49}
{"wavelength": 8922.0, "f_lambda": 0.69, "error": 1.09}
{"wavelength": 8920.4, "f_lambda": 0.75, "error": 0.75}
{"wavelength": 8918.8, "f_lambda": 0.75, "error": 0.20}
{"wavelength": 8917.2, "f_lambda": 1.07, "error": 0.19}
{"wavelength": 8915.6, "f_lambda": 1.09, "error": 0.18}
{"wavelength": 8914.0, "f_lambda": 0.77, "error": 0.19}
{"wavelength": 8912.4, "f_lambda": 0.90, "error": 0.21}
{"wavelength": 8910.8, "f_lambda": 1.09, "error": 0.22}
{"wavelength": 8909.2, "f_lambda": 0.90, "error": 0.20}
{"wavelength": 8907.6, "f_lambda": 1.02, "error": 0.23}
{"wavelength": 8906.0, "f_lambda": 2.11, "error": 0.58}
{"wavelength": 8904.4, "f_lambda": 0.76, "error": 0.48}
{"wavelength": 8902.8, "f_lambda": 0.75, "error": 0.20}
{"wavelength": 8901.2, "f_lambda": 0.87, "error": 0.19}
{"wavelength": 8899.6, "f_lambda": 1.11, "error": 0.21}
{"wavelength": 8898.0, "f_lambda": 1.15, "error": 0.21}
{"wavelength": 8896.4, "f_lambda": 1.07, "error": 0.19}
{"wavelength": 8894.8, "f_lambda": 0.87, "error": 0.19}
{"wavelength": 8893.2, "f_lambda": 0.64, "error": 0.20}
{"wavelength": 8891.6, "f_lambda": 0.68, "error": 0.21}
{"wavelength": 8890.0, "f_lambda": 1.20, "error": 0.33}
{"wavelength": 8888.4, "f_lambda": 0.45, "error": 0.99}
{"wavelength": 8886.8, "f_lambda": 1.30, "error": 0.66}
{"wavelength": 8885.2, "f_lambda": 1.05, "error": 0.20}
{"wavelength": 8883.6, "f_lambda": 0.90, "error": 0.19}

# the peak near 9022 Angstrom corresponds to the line H-alpha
